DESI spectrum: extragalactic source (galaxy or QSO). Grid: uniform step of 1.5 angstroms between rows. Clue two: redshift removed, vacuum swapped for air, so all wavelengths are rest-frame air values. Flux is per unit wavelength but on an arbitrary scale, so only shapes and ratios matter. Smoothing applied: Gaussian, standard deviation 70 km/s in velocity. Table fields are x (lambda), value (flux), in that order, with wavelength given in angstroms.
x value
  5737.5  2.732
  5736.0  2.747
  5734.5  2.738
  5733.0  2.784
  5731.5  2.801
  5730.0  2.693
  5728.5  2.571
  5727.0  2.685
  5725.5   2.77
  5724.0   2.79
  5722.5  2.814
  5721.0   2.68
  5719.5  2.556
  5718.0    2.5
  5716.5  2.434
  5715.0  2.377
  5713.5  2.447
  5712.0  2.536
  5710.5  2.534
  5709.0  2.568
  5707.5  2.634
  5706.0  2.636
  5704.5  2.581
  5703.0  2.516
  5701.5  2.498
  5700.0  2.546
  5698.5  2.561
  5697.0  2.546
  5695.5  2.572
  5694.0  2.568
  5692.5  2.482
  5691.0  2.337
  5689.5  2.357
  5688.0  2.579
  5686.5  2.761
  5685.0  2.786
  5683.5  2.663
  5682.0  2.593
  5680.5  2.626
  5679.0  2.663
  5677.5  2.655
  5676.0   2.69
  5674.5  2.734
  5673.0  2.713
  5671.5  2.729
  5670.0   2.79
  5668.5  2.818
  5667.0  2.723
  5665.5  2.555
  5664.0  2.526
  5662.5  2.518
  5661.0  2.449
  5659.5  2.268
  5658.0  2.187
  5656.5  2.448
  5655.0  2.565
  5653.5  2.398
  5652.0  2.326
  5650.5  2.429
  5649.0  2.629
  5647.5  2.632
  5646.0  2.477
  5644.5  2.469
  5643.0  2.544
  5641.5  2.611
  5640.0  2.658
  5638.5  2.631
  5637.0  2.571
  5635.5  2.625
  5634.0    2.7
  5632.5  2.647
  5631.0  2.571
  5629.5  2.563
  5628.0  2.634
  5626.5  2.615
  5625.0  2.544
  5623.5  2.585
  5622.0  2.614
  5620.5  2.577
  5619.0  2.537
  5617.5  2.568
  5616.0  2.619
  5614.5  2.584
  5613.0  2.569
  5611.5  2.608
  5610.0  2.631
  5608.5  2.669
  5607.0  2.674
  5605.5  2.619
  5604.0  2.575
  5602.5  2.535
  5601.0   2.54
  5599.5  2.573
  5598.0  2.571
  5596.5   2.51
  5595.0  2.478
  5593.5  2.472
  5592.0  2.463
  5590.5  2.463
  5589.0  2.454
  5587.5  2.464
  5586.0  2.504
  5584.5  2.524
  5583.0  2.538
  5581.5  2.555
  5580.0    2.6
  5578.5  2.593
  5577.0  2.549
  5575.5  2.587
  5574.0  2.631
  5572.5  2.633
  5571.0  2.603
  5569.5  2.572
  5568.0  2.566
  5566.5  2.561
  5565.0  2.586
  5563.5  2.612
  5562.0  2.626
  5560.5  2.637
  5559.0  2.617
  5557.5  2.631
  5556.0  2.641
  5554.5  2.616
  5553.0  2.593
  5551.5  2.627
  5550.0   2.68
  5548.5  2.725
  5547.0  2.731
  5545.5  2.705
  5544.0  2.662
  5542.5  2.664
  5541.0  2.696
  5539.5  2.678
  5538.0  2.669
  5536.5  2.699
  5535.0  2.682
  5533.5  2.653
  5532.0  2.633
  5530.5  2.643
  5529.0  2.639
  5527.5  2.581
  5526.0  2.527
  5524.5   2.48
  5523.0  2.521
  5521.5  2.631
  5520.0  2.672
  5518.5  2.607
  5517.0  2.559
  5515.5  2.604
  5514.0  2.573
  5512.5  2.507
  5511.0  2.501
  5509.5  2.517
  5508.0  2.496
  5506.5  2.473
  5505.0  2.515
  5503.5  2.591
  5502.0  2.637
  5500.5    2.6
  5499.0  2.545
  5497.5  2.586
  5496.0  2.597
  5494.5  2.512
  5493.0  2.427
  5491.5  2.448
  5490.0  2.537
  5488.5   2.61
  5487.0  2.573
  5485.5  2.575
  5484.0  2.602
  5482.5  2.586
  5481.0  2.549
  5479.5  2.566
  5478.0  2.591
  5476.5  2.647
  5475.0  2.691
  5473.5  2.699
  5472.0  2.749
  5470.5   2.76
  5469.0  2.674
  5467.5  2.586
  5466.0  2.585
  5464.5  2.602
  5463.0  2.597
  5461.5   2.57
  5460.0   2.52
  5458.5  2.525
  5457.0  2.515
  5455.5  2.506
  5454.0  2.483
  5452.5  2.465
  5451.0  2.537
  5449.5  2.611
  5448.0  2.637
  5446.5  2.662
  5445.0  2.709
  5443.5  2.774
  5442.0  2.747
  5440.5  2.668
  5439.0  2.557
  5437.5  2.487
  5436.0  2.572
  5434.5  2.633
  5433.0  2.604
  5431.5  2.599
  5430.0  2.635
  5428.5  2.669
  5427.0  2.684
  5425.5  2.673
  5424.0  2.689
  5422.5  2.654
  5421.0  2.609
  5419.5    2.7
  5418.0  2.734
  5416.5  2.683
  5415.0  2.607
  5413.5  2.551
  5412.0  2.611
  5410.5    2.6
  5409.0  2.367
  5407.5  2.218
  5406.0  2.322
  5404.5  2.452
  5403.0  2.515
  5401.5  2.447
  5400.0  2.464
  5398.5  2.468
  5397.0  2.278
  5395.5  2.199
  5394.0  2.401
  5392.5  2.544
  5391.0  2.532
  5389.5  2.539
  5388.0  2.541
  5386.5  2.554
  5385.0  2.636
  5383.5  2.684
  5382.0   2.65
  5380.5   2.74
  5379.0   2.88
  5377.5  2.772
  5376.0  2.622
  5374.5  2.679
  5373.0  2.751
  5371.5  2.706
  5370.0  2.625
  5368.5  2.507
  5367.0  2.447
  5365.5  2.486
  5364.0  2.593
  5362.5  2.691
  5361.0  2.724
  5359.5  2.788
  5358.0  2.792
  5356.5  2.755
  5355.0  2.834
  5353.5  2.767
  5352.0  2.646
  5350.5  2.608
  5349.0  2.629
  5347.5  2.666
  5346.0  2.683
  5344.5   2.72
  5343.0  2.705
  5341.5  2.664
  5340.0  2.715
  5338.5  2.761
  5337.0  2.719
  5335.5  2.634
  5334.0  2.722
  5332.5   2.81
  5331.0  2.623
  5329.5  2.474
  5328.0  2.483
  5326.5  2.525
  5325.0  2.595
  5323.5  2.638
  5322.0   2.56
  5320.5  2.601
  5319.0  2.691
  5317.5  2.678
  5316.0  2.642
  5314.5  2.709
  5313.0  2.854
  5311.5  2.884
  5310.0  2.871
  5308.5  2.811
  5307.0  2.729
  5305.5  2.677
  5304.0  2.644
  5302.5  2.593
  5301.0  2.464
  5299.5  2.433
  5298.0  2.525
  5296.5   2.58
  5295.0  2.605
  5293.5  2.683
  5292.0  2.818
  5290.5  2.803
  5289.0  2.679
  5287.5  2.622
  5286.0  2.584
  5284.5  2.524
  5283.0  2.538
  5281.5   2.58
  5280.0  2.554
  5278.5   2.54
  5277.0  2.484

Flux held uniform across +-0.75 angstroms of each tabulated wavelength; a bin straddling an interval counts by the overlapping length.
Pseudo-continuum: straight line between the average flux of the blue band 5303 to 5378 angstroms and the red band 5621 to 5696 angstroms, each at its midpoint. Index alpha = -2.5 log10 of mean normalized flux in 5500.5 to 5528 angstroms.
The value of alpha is 0.03 mag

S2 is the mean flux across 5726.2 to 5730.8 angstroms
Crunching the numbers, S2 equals 2.65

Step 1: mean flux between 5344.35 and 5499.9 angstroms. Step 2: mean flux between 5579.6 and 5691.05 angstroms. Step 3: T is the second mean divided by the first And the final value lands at 1.0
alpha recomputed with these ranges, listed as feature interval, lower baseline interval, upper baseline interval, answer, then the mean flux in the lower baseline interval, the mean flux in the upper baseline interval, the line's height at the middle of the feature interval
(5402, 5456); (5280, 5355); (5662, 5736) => 0.02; 2.66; 2.62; 2.65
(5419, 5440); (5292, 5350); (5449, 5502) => -0.01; 2.66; 2.58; 2.6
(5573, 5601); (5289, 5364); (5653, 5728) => 0.03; 2.68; 2.58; 2.61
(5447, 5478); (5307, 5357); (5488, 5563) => 0.01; 2.69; 2.6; 2.63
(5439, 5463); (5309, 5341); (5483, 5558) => 0.01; 2.68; 2.6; 2.63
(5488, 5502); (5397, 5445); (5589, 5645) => 0.01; 2.58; 2.58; 2.58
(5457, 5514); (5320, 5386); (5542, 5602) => 0.02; 2.67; 2.58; 2.62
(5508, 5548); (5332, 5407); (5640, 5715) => -0.01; 2.62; 2.56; 2.59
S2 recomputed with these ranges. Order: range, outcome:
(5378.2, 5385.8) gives 2.72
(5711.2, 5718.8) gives 2.46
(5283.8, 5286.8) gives 2.56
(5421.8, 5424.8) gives 2.67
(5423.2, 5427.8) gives 2.68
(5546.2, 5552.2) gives 2.69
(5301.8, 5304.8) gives 2.62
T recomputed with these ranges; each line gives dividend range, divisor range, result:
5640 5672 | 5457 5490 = 0.97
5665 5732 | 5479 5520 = 1.02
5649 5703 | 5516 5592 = 0.98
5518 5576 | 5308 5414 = 1.00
